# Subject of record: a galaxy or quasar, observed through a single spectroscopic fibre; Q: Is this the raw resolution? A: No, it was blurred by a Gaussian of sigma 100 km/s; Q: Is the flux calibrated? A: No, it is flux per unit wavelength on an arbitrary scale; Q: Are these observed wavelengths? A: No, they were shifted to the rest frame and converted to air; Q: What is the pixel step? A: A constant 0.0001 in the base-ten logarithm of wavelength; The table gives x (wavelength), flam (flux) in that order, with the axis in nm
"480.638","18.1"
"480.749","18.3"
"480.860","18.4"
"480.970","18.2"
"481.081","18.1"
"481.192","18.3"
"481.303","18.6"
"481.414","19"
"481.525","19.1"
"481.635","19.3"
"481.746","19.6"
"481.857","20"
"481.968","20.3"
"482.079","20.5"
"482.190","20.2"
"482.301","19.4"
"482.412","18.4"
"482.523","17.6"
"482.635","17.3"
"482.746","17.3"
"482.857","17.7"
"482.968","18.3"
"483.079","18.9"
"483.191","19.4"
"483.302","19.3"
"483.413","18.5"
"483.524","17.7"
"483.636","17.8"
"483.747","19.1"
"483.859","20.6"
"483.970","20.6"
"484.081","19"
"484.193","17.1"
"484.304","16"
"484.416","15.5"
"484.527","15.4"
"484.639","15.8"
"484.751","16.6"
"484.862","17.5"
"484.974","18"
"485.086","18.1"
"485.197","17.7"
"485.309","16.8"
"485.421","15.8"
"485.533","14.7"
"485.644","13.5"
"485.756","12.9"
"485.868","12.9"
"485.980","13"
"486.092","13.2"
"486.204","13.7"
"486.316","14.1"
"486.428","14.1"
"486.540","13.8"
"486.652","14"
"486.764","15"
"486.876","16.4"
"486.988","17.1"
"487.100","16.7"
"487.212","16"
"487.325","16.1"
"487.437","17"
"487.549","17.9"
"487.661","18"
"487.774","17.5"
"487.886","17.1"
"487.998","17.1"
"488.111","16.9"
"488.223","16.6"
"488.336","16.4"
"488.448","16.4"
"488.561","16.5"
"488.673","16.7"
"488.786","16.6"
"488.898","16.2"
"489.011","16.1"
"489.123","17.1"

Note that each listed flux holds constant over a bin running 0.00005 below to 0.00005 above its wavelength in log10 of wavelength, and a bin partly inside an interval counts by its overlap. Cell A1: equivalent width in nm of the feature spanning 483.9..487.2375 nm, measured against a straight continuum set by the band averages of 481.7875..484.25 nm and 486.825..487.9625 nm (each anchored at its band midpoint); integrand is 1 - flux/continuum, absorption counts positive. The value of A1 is 0.39 nm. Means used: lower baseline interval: 18.9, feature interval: 15.7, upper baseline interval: 17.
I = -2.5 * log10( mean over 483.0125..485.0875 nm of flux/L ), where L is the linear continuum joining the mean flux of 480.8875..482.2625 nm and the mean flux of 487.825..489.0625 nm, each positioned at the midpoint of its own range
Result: 0.02 mag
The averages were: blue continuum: 19.3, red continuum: 16.6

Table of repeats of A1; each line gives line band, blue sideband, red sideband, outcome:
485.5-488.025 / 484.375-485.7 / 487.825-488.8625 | 0.19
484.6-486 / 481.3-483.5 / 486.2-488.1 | 0.12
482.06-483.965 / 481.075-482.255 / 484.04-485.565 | -0.05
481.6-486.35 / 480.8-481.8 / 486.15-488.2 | 0.06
